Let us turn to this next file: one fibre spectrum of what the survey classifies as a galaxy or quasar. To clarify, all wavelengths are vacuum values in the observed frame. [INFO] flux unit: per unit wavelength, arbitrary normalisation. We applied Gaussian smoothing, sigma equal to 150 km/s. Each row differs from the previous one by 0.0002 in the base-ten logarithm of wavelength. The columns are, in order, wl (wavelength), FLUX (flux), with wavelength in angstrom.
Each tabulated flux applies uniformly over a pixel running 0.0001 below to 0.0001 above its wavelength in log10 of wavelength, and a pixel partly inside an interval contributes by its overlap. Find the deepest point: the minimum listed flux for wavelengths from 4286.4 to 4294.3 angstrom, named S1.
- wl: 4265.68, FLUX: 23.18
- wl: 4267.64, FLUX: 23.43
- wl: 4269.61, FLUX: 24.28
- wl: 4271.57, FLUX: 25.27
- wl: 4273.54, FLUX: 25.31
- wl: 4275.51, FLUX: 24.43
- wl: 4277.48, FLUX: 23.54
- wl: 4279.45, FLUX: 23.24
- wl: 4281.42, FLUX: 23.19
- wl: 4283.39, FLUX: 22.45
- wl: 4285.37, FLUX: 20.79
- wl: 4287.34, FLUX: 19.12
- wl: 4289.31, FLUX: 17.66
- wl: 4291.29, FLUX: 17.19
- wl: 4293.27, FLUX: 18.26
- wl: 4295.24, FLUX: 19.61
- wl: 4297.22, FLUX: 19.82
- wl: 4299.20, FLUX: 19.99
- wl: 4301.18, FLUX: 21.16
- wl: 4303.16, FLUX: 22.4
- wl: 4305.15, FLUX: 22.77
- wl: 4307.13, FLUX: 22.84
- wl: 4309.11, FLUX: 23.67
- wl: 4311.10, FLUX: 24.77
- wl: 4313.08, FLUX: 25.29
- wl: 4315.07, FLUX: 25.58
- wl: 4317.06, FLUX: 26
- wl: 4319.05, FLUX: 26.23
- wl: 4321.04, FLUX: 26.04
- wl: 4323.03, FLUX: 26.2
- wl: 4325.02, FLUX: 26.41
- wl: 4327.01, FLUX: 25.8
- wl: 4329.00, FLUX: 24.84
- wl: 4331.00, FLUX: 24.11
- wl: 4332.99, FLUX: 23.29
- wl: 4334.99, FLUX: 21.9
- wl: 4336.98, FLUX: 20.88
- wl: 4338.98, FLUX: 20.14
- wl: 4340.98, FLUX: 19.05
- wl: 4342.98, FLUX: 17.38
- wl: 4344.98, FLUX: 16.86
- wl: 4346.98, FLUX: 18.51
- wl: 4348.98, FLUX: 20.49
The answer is 17.19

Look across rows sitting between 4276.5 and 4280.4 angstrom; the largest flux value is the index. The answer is 23.54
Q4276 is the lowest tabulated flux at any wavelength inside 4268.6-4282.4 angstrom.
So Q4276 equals 23.19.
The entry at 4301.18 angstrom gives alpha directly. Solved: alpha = 21.16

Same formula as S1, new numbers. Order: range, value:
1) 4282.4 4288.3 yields 19.12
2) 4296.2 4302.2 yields 19.82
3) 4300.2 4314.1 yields 21.16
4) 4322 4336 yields 21.9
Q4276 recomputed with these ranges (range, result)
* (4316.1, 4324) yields 26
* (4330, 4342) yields 19.05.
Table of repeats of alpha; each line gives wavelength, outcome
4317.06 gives 26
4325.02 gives 26.41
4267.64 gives 23.43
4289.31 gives 17.66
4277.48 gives 23.54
